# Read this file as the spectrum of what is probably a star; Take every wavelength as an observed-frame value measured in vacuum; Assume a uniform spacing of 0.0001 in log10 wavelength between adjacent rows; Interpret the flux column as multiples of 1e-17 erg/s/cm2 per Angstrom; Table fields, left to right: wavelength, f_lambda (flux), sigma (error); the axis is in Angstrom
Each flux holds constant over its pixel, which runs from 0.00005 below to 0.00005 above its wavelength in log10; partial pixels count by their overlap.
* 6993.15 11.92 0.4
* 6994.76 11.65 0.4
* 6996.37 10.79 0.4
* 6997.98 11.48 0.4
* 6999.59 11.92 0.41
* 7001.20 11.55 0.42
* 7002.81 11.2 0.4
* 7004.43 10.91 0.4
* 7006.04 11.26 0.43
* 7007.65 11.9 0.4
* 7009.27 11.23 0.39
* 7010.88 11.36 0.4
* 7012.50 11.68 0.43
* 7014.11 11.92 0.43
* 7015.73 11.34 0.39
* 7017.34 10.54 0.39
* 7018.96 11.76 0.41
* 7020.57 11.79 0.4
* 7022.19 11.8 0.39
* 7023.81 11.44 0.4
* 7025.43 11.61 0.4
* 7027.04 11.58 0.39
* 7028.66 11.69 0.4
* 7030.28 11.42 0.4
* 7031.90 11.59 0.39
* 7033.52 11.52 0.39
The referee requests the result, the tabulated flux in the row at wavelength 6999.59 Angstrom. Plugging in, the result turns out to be 11.92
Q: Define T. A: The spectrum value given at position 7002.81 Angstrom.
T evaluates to 11.2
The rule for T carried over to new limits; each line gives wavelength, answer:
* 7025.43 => 11.61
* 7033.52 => 11.52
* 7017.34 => 10.54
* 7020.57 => 11.79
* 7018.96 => 11.76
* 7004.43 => 10.91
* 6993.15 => 11.92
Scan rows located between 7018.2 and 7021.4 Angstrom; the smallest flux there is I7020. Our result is 11.76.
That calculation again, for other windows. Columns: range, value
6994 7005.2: 10.79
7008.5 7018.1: 10.54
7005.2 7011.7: 11.23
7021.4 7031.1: 11.42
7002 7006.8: 10.91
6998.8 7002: 11.55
